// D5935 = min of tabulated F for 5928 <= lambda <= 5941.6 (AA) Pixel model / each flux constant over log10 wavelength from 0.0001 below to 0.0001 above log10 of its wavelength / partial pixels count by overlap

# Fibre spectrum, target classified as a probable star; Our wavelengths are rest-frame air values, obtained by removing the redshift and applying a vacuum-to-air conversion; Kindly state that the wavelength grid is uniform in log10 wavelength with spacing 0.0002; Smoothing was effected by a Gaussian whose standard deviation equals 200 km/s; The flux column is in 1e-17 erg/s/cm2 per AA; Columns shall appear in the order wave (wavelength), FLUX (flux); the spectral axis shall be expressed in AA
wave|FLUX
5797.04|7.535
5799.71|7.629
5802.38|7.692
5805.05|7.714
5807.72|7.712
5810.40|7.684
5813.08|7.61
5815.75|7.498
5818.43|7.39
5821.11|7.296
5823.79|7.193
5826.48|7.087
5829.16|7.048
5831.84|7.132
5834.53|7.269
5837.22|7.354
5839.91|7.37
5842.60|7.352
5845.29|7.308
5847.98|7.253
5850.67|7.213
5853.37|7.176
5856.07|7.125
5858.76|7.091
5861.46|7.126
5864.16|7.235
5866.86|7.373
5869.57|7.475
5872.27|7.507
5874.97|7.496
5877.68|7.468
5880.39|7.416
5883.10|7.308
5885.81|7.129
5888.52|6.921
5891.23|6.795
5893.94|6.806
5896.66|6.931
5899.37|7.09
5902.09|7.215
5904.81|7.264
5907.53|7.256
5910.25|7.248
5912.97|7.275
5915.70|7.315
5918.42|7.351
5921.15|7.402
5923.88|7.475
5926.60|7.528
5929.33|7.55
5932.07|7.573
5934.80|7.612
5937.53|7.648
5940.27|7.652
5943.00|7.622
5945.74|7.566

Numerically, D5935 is 7.55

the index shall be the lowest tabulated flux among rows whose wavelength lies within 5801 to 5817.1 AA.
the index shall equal 7.498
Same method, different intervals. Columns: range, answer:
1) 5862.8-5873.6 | 7.235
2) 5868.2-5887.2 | 7.129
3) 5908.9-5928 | 7.248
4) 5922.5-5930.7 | 7.475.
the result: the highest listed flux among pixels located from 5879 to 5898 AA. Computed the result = 7.416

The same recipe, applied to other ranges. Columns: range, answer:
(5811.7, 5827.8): 7.61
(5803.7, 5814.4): 7.714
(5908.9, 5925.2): 7.475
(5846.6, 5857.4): 7.253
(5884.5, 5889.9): 7.129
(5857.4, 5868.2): 7.373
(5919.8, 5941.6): 7.652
